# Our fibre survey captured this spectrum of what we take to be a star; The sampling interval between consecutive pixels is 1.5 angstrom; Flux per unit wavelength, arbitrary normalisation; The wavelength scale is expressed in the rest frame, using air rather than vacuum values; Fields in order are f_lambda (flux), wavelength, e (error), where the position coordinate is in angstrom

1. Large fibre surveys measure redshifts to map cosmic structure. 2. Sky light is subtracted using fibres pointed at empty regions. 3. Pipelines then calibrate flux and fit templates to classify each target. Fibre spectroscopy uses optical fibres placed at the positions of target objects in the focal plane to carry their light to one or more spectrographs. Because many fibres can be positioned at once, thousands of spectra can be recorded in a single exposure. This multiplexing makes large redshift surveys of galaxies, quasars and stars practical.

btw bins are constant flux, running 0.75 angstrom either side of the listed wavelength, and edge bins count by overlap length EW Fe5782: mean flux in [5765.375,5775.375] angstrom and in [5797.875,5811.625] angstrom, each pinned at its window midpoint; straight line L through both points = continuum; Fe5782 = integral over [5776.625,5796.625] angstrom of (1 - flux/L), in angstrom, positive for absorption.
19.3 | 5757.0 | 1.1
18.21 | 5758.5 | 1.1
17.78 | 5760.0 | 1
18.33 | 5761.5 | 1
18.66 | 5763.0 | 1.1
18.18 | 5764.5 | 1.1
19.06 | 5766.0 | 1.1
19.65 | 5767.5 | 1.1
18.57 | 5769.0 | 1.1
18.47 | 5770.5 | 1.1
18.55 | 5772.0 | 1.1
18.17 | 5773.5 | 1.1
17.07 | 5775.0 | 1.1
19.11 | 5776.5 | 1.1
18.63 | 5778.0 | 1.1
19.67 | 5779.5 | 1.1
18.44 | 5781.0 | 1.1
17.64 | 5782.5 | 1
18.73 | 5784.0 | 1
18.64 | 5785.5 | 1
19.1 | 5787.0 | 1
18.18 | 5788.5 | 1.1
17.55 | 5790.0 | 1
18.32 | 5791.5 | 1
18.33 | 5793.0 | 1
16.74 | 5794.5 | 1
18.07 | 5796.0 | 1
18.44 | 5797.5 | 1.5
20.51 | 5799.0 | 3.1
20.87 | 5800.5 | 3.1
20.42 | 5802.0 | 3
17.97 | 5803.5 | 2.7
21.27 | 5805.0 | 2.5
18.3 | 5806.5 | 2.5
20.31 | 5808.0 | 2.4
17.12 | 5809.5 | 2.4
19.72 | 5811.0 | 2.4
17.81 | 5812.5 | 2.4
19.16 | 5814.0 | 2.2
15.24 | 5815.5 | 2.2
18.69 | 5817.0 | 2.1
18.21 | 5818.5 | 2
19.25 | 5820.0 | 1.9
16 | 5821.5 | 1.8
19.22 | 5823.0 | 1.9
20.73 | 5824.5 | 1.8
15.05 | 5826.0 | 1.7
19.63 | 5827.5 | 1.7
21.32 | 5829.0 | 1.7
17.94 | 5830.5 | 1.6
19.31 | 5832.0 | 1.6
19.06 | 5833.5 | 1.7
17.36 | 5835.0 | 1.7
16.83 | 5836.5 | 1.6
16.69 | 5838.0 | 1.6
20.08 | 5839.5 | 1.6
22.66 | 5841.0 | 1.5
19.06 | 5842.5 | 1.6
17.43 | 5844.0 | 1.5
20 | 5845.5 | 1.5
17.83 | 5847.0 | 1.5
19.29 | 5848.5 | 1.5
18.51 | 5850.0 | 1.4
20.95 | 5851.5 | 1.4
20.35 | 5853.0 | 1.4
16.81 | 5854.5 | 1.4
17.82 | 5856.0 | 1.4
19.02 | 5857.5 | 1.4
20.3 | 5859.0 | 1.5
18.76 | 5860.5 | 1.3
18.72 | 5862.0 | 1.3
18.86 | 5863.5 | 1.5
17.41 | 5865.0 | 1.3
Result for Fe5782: 0.7 angstrom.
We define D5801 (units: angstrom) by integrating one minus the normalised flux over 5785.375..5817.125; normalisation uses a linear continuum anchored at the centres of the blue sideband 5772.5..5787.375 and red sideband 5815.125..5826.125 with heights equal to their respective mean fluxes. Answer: -0.7 angstrom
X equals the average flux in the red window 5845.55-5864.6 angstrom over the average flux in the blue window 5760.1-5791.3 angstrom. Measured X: 1.0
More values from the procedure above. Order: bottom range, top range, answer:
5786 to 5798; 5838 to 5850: 1.06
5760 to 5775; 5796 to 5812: 1.05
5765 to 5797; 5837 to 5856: 1.03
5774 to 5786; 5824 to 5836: 1.01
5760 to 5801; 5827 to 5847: 1.02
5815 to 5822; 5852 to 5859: 1.07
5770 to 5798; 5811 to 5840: 1.00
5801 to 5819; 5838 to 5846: 1.04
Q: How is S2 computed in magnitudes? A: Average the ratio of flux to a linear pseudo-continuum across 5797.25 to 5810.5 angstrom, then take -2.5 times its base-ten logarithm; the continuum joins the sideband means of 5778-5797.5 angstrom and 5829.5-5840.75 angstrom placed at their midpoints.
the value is -0.066 mag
